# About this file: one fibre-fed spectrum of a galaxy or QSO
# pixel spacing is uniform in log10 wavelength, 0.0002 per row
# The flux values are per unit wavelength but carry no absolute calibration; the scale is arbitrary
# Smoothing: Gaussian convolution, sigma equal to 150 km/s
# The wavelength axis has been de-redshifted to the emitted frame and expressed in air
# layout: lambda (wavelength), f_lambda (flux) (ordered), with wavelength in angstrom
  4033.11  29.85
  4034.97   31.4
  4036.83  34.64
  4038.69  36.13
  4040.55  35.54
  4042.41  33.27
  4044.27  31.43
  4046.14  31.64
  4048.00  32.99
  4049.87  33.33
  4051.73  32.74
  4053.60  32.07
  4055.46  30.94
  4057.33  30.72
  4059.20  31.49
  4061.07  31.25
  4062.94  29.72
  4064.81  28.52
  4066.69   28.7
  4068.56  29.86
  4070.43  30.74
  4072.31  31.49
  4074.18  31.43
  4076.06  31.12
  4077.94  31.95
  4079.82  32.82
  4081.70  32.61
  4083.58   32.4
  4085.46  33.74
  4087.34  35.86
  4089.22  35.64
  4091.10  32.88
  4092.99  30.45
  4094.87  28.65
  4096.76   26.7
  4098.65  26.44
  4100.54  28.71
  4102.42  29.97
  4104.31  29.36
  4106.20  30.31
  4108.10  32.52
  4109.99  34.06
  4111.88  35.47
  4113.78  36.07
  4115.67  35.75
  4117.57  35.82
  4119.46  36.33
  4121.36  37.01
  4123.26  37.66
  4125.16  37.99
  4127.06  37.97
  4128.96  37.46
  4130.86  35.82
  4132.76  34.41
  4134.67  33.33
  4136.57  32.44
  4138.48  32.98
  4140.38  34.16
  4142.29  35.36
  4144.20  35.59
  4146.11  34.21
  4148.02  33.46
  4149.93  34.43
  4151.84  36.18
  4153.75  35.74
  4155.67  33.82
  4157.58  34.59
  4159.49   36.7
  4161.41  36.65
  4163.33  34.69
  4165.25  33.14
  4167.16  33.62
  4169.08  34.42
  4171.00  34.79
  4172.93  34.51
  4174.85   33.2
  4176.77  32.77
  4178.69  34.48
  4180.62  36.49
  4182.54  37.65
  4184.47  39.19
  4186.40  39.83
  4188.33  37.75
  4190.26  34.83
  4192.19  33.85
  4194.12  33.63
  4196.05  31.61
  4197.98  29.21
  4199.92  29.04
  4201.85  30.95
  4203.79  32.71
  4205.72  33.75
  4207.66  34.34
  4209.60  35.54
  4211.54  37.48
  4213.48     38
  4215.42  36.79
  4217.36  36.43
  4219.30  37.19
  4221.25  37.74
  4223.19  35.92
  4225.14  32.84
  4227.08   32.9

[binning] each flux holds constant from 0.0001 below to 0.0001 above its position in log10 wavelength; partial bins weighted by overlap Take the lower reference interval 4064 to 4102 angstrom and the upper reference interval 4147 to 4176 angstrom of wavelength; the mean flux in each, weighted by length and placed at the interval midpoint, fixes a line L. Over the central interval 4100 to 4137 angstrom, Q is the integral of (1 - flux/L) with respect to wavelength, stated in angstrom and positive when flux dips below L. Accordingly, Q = -2.1 angstrom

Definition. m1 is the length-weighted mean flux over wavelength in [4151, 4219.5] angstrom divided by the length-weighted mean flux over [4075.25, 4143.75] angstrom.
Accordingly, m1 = 1.0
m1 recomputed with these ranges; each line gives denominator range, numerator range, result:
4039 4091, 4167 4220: 1.08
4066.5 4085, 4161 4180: 1.09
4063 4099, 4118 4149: 1.13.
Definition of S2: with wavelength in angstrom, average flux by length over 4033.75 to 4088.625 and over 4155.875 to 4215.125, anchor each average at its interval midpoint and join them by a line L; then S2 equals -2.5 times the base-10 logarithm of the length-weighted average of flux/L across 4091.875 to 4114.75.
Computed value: 0.076 mag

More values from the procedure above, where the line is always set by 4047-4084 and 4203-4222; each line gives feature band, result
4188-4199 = 0.069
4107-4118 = -0.064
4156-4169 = -0.013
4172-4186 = -0.022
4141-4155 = -0.031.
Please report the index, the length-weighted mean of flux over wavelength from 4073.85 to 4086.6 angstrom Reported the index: 32.4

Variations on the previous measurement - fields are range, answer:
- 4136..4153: 34.4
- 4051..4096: 31.6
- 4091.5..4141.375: 33.4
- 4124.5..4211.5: 34.7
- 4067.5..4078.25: 31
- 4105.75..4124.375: 35.2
